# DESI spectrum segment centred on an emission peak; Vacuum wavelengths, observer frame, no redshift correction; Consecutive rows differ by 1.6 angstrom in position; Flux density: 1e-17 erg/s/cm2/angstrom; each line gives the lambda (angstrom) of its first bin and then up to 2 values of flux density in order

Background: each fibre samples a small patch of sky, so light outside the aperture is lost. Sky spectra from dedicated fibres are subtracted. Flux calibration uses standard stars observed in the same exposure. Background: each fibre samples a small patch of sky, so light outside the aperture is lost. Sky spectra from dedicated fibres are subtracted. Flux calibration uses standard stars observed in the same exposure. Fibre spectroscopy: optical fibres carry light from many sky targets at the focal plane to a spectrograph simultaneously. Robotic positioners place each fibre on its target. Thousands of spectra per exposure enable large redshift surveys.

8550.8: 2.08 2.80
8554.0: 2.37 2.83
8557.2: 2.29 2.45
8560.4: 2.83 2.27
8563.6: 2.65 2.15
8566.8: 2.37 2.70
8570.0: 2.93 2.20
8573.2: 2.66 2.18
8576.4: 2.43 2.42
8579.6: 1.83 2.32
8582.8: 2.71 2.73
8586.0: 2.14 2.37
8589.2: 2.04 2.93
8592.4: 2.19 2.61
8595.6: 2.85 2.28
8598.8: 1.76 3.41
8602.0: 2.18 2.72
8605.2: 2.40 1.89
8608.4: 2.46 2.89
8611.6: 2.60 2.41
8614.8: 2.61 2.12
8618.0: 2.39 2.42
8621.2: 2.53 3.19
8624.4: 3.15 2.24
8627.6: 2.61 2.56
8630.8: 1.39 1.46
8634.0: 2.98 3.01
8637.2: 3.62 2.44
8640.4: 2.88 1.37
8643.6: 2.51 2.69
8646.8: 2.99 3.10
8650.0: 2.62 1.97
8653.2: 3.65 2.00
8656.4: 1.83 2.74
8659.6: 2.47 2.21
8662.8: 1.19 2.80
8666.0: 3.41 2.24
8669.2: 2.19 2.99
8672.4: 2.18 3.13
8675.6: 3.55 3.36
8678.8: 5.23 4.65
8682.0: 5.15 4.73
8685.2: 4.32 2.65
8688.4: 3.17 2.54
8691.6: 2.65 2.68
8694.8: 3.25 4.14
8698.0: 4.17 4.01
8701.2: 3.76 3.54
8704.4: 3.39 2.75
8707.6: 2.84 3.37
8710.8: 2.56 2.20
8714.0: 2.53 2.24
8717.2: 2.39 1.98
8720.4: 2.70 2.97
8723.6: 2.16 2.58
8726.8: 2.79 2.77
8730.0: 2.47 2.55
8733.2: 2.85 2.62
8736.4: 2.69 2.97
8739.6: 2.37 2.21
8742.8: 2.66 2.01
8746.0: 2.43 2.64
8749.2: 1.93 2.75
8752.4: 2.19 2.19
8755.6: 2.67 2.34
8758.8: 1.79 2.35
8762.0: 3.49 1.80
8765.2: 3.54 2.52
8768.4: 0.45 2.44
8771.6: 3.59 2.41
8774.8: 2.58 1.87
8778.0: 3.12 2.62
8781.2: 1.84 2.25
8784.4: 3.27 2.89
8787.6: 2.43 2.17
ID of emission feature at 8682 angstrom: [S II] 6716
